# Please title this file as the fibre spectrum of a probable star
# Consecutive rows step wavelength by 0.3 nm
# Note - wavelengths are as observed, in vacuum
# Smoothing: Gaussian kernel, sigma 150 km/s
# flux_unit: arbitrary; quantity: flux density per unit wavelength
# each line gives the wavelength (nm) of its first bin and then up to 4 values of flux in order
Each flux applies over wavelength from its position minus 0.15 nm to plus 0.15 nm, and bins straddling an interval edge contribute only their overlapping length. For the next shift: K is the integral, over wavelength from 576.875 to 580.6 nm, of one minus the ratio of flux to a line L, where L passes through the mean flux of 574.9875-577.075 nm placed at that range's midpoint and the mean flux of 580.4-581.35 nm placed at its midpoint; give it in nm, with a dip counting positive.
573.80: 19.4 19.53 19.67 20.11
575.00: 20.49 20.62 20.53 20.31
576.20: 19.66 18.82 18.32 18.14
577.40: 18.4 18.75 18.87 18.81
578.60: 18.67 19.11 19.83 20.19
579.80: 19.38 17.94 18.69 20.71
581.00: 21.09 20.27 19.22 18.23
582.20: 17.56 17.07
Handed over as 0.219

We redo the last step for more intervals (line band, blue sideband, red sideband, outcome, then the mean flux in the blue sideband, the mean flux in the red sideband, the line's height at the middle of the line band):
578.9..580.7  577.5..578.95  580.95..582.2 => -0.03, 18.8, 19.3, 19.1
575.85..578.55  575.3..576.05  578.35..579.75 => 0.15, 20.5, 19.4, 20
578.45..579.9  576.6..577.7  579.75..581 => -0.03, 18.4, 19.4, 19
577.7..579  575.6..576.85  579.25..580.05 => 0.05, 19.5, 19.6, 19.5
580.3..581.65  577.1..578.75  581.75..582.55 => -0.16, 18.6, 17.7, 18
